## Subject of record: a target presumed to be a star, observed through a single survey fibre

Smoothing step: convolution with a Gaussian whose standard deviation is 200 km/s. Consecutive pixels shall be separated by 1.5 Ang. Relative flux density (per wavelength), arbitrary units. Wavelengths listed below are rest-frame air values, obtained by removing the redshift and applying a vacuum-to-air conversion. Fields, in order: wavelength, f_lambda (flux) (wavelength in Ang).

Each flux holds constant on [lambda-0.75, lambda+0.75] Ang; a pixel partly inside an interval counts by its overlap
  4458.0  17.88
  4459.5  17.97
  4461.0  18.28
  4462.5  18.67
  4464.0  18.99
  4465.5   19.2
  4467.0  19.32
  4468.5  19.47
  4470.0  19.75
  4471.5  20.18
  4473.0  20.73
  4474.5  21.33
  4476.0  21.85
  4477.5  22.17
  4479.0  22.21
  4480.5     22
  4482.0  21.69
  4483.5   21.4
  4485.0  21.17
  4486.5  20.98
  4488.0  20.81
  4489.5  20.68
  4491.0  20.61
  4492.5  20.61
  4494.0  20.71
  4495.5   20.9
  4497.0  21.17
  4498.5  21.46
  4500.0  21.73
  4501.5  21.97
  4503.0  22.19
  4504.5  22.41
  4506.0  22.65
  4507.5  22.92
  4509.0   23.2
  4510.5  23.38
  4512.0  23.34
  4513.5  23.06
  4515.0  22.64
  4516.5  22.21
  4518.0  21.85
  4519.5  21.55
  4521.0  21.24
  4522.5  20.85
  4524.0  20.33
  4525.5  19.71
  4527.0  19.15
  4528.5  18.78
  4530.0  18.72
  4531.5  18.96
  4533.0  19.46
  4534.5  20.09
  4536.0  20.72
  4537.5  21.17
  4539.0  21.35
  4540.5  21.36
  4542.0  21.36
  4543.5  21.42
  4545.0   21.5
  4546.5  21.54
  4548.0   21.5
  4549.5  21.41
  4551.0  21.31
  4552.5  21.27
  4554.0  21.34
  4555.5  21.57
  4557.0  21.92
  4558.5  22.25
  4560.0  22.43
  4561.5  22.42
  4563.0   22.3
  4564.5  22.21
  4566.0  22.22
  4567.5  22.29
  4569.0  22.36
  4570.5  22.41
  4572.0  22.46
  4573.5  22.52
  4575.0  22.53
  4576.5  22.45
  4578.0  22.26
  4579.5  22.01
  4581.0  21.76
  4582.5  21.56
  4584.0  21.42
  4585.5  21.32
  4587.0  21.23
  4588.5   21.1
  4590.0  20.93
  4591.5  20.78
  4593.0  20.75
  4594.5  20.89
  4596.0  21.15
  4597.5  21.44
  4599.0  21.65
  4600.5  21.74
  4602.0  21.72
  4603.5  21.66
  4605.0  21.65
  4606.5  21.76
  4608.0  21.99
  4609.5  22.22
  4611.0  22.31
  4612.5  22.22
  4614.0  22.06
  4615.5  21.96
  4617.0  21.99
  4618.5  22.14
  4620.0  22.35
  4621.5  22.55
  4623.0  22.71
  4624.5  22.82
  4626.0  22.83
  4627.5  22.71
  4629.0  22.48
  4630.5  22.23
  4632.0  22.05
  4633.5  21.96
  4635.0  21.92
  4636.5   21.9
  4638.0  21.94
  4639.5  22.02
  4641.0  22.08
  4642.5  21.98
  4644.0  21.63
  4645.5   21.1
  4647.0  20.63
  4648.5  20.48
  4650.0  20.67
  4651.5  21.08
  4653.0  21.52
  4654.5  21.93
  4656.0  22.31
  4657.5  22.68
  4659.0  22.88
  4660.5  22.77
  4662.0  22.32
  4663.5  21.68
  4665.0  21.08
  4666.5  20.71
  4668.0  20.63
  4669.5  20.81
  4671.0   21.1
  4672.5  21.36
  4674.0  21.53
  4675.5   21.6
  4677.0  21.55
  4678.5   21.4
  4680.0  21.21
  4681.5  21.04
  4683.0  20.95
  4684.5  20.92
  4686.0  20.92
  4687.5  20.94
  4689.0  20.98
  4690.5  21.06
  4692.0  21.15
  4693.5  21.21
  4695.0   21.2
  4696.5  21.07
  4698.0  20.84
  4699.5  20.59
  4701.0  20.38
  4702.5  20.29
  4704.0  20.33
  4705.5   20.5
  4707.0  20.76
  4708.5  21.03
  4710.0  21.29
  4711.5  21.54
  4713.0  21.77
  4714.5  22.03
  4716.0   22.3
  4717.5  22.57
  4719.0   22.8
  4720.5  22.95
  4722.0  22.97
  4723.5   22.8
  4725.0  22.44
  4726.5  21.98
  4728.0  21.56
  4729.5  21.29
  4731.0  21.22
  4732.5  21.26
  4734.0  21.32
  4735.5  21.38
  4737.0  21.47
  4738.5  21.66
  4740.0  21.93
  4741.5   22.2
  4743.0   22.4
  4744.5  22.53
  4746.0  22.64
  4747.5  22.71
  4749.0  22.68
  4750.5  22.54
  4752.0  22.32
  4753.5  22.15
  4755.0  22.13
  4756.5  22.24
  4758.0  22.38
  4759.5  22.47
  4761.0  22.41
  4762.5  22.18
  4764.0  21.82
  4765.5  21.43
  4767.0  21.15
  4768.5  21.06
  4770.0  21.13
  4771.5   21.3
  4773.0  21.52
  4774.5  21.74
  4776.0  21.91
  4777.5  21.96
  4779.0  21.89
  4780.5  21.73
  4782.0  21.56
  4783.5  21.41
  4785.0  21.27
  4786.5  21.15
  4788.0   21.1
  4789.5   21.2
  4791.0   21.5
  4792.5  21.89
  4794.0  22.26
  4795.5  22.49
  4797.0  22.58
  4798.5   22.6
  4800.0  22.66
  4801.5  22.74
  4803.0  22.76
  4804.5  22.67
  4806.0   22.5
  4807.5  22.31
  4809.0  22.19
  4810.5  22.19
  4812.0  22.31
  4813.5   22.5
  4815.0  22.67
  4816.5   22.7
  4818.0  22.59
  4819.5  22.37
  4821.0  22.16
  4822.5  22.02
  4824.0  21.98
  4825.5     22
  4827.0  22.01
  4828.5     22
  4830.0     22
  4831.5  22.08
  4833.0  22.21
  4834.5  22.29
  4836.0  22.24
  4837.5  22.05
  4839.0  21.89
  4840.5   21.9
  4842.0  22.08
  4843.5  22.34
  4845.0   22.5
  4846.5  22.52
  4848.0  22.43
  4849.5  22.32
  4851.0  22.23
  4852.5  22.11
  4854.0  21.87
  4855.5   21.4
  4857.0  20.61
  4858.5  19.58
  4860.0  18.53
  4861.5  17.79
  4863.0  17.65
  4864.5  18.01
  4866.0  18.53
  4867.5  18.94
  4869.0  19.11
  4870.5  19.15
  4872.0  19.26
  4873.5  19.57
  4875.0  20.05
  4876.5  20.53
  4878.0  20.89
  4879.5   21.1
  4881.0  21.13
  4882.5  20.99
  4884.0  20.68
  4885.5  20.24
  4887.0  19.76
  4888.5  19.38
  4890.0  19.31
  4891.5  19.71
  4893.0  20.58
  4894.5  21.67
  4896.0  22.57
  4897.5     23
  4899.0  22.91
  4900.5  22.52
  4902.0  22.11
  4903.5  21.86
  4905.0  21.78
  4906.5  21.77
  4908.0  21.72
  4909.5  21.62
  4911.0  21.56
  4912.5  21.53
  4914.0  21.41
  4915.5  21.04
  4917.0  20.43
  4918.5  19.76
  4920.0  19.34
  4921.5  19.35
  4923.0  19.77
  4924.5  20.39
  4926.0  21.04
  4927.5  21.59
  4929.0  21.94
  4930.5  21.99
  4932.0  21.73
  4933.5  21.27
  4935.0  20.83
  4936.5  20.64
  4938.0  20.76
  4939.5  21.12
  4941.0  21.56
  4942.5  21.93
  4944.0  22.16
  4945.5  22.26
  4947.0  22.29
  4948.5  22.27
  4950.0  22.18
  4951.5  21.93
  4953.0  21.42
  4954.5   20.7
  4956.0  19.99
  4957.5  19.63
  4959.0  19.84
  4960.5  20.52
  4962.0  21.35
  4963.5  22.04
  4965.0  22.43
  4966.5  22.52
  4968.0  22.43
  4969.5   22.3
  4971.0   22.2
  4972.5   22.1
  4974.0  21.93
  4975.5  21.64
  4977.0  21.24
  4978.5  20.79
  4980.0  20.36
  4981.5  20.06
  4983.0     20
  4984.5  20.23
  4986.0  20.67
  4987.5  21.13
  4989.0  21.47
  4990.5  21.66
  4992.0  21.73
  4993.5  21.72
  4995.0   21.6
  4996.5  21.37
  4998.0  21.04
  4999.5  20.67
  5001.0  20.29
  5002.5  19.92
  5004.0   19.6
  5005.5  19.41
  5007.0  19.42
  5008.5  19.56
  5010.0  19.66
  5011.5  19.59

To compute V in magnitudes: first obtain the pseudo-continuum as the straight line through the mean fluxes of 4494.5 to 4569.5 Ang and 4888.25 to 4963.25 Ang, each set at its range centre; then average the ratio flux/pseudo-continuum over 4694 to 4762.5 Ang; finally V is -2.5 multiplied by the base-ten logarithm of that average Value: -0.023 mag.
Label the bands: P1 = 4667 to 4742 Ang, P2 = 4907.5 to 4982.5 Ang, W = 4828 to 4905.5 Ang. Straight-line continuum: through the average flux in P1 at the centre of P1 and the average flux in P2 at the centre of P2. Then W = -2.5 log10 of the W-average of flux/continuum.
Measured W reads 0.018 mag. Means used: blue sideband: 21.4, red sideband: 21.3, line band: 21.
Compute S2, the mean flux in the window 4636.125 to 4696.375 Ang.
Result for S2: 21.4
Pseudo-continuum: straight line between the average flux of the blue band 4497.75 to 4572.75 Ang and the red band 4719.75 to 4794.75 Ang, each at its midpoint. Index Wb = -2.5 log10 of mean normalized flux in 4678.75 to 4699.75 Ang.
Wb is 0.04 mag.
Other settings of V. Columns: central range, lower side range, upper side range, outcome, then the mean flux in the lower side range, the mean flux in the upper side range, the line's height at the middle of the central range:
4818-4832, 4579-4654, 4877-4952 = -0.04 mag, 21.7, 21.2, 21.4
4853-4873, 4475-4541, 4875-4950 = 0.10 mag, 21.3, 21.2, 21.2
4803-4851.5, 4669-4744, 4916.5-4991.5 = -0.05 mag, 21.4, 21.2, 21.3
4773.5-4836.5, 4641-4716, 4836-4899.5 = -0.06 mag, 21.3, 20.7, 20.9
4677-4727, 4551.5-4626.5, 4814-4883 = 0.01 mag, 21.9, 21.1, 21.6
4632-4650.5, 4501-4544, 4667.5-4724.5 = -0.01 mag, 21.3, 21.3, 21.3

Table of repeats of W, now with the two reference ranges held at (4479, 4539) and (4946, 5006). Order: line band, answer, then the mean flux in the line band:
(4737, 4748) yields -0.05 mag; 22.2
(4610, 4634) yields -0.05 mag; 22.3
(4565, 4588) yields -0.04 mag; 22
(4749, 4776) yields -0.03 mag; 21.9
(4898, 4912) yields -0.04 mag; 22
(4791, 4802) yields -0.06 mag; 22.4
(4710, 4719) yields -0.04 mag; 22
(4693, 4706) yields 0.03 mag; 20.7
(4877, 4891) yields 0.04 mag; 20.4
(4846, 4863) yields 0.02 mag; 20.9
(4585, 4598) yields 0.01 mag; 21.1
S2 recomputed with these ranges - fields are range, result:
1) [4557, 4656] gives 21.9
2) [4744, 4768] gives 22.2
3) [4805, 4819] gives 22.4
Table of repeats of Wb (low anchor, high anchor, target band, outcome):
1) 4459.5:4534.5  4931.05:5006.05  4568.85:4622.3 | -0.040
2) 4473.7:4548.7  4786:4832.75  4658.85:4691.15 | 0.025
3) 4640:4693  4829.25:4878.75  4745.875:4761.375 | -0.065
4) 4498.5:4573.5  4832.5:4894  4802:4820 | -0.086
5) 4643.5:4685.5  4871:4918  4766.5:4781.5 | -0.016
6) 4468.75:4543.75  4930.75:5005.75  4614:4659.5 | -0.038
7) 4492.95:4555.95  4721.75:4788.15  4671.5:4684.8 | 0.020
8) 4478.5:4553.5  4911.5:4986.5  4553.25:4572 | -0.044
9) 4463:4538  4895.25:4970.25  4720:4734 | -0.037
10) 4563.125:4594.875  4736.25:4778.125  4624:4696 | 0.016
